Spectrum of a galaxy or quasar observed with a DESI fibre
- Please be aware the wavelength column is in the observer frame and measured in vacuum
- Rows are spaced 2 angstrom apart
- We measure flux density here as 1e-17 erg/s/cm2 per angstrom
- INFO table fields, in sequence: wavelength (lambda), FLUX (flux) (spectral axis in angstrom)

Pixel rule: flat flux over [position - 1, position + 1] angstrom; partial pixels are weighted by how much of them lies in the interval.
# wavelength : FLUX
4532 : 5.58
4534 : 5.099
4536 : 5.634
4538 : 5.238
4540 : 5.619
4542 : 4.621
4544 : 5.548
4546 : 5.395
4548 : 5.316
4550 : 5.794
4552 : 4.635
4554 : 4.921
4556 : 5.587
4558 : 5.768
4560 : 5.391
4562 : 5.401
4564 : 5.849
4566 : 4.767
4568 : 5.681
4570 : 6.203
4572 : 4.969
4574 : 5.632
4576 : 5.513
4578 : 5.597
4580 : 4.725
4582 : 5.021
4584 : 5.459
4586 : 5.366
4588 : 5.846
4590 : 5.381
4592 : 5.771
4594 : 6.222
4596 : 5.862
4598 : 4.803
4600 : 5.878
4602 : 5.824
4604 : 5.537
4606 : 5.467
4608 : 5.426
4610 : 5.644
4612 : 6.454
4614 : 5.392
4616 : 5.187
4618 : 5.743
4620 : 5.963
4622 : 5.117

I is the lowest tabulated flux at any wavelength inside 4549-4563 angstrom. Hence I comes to 4.635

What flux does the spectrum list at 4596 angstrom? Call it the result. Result 5.862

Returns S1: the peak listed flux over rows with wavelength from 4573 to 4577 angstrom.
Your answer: 5.632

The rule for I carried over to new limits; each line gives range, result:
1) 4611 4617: 5.187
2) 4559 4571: 4.767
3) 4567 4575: 4.969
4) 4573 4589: 4.725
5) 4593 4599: 4.803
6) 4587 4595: 5.381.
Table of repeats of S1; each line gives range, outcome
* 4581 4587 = 5.459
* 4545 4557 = 5.794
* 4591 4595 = 6.222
